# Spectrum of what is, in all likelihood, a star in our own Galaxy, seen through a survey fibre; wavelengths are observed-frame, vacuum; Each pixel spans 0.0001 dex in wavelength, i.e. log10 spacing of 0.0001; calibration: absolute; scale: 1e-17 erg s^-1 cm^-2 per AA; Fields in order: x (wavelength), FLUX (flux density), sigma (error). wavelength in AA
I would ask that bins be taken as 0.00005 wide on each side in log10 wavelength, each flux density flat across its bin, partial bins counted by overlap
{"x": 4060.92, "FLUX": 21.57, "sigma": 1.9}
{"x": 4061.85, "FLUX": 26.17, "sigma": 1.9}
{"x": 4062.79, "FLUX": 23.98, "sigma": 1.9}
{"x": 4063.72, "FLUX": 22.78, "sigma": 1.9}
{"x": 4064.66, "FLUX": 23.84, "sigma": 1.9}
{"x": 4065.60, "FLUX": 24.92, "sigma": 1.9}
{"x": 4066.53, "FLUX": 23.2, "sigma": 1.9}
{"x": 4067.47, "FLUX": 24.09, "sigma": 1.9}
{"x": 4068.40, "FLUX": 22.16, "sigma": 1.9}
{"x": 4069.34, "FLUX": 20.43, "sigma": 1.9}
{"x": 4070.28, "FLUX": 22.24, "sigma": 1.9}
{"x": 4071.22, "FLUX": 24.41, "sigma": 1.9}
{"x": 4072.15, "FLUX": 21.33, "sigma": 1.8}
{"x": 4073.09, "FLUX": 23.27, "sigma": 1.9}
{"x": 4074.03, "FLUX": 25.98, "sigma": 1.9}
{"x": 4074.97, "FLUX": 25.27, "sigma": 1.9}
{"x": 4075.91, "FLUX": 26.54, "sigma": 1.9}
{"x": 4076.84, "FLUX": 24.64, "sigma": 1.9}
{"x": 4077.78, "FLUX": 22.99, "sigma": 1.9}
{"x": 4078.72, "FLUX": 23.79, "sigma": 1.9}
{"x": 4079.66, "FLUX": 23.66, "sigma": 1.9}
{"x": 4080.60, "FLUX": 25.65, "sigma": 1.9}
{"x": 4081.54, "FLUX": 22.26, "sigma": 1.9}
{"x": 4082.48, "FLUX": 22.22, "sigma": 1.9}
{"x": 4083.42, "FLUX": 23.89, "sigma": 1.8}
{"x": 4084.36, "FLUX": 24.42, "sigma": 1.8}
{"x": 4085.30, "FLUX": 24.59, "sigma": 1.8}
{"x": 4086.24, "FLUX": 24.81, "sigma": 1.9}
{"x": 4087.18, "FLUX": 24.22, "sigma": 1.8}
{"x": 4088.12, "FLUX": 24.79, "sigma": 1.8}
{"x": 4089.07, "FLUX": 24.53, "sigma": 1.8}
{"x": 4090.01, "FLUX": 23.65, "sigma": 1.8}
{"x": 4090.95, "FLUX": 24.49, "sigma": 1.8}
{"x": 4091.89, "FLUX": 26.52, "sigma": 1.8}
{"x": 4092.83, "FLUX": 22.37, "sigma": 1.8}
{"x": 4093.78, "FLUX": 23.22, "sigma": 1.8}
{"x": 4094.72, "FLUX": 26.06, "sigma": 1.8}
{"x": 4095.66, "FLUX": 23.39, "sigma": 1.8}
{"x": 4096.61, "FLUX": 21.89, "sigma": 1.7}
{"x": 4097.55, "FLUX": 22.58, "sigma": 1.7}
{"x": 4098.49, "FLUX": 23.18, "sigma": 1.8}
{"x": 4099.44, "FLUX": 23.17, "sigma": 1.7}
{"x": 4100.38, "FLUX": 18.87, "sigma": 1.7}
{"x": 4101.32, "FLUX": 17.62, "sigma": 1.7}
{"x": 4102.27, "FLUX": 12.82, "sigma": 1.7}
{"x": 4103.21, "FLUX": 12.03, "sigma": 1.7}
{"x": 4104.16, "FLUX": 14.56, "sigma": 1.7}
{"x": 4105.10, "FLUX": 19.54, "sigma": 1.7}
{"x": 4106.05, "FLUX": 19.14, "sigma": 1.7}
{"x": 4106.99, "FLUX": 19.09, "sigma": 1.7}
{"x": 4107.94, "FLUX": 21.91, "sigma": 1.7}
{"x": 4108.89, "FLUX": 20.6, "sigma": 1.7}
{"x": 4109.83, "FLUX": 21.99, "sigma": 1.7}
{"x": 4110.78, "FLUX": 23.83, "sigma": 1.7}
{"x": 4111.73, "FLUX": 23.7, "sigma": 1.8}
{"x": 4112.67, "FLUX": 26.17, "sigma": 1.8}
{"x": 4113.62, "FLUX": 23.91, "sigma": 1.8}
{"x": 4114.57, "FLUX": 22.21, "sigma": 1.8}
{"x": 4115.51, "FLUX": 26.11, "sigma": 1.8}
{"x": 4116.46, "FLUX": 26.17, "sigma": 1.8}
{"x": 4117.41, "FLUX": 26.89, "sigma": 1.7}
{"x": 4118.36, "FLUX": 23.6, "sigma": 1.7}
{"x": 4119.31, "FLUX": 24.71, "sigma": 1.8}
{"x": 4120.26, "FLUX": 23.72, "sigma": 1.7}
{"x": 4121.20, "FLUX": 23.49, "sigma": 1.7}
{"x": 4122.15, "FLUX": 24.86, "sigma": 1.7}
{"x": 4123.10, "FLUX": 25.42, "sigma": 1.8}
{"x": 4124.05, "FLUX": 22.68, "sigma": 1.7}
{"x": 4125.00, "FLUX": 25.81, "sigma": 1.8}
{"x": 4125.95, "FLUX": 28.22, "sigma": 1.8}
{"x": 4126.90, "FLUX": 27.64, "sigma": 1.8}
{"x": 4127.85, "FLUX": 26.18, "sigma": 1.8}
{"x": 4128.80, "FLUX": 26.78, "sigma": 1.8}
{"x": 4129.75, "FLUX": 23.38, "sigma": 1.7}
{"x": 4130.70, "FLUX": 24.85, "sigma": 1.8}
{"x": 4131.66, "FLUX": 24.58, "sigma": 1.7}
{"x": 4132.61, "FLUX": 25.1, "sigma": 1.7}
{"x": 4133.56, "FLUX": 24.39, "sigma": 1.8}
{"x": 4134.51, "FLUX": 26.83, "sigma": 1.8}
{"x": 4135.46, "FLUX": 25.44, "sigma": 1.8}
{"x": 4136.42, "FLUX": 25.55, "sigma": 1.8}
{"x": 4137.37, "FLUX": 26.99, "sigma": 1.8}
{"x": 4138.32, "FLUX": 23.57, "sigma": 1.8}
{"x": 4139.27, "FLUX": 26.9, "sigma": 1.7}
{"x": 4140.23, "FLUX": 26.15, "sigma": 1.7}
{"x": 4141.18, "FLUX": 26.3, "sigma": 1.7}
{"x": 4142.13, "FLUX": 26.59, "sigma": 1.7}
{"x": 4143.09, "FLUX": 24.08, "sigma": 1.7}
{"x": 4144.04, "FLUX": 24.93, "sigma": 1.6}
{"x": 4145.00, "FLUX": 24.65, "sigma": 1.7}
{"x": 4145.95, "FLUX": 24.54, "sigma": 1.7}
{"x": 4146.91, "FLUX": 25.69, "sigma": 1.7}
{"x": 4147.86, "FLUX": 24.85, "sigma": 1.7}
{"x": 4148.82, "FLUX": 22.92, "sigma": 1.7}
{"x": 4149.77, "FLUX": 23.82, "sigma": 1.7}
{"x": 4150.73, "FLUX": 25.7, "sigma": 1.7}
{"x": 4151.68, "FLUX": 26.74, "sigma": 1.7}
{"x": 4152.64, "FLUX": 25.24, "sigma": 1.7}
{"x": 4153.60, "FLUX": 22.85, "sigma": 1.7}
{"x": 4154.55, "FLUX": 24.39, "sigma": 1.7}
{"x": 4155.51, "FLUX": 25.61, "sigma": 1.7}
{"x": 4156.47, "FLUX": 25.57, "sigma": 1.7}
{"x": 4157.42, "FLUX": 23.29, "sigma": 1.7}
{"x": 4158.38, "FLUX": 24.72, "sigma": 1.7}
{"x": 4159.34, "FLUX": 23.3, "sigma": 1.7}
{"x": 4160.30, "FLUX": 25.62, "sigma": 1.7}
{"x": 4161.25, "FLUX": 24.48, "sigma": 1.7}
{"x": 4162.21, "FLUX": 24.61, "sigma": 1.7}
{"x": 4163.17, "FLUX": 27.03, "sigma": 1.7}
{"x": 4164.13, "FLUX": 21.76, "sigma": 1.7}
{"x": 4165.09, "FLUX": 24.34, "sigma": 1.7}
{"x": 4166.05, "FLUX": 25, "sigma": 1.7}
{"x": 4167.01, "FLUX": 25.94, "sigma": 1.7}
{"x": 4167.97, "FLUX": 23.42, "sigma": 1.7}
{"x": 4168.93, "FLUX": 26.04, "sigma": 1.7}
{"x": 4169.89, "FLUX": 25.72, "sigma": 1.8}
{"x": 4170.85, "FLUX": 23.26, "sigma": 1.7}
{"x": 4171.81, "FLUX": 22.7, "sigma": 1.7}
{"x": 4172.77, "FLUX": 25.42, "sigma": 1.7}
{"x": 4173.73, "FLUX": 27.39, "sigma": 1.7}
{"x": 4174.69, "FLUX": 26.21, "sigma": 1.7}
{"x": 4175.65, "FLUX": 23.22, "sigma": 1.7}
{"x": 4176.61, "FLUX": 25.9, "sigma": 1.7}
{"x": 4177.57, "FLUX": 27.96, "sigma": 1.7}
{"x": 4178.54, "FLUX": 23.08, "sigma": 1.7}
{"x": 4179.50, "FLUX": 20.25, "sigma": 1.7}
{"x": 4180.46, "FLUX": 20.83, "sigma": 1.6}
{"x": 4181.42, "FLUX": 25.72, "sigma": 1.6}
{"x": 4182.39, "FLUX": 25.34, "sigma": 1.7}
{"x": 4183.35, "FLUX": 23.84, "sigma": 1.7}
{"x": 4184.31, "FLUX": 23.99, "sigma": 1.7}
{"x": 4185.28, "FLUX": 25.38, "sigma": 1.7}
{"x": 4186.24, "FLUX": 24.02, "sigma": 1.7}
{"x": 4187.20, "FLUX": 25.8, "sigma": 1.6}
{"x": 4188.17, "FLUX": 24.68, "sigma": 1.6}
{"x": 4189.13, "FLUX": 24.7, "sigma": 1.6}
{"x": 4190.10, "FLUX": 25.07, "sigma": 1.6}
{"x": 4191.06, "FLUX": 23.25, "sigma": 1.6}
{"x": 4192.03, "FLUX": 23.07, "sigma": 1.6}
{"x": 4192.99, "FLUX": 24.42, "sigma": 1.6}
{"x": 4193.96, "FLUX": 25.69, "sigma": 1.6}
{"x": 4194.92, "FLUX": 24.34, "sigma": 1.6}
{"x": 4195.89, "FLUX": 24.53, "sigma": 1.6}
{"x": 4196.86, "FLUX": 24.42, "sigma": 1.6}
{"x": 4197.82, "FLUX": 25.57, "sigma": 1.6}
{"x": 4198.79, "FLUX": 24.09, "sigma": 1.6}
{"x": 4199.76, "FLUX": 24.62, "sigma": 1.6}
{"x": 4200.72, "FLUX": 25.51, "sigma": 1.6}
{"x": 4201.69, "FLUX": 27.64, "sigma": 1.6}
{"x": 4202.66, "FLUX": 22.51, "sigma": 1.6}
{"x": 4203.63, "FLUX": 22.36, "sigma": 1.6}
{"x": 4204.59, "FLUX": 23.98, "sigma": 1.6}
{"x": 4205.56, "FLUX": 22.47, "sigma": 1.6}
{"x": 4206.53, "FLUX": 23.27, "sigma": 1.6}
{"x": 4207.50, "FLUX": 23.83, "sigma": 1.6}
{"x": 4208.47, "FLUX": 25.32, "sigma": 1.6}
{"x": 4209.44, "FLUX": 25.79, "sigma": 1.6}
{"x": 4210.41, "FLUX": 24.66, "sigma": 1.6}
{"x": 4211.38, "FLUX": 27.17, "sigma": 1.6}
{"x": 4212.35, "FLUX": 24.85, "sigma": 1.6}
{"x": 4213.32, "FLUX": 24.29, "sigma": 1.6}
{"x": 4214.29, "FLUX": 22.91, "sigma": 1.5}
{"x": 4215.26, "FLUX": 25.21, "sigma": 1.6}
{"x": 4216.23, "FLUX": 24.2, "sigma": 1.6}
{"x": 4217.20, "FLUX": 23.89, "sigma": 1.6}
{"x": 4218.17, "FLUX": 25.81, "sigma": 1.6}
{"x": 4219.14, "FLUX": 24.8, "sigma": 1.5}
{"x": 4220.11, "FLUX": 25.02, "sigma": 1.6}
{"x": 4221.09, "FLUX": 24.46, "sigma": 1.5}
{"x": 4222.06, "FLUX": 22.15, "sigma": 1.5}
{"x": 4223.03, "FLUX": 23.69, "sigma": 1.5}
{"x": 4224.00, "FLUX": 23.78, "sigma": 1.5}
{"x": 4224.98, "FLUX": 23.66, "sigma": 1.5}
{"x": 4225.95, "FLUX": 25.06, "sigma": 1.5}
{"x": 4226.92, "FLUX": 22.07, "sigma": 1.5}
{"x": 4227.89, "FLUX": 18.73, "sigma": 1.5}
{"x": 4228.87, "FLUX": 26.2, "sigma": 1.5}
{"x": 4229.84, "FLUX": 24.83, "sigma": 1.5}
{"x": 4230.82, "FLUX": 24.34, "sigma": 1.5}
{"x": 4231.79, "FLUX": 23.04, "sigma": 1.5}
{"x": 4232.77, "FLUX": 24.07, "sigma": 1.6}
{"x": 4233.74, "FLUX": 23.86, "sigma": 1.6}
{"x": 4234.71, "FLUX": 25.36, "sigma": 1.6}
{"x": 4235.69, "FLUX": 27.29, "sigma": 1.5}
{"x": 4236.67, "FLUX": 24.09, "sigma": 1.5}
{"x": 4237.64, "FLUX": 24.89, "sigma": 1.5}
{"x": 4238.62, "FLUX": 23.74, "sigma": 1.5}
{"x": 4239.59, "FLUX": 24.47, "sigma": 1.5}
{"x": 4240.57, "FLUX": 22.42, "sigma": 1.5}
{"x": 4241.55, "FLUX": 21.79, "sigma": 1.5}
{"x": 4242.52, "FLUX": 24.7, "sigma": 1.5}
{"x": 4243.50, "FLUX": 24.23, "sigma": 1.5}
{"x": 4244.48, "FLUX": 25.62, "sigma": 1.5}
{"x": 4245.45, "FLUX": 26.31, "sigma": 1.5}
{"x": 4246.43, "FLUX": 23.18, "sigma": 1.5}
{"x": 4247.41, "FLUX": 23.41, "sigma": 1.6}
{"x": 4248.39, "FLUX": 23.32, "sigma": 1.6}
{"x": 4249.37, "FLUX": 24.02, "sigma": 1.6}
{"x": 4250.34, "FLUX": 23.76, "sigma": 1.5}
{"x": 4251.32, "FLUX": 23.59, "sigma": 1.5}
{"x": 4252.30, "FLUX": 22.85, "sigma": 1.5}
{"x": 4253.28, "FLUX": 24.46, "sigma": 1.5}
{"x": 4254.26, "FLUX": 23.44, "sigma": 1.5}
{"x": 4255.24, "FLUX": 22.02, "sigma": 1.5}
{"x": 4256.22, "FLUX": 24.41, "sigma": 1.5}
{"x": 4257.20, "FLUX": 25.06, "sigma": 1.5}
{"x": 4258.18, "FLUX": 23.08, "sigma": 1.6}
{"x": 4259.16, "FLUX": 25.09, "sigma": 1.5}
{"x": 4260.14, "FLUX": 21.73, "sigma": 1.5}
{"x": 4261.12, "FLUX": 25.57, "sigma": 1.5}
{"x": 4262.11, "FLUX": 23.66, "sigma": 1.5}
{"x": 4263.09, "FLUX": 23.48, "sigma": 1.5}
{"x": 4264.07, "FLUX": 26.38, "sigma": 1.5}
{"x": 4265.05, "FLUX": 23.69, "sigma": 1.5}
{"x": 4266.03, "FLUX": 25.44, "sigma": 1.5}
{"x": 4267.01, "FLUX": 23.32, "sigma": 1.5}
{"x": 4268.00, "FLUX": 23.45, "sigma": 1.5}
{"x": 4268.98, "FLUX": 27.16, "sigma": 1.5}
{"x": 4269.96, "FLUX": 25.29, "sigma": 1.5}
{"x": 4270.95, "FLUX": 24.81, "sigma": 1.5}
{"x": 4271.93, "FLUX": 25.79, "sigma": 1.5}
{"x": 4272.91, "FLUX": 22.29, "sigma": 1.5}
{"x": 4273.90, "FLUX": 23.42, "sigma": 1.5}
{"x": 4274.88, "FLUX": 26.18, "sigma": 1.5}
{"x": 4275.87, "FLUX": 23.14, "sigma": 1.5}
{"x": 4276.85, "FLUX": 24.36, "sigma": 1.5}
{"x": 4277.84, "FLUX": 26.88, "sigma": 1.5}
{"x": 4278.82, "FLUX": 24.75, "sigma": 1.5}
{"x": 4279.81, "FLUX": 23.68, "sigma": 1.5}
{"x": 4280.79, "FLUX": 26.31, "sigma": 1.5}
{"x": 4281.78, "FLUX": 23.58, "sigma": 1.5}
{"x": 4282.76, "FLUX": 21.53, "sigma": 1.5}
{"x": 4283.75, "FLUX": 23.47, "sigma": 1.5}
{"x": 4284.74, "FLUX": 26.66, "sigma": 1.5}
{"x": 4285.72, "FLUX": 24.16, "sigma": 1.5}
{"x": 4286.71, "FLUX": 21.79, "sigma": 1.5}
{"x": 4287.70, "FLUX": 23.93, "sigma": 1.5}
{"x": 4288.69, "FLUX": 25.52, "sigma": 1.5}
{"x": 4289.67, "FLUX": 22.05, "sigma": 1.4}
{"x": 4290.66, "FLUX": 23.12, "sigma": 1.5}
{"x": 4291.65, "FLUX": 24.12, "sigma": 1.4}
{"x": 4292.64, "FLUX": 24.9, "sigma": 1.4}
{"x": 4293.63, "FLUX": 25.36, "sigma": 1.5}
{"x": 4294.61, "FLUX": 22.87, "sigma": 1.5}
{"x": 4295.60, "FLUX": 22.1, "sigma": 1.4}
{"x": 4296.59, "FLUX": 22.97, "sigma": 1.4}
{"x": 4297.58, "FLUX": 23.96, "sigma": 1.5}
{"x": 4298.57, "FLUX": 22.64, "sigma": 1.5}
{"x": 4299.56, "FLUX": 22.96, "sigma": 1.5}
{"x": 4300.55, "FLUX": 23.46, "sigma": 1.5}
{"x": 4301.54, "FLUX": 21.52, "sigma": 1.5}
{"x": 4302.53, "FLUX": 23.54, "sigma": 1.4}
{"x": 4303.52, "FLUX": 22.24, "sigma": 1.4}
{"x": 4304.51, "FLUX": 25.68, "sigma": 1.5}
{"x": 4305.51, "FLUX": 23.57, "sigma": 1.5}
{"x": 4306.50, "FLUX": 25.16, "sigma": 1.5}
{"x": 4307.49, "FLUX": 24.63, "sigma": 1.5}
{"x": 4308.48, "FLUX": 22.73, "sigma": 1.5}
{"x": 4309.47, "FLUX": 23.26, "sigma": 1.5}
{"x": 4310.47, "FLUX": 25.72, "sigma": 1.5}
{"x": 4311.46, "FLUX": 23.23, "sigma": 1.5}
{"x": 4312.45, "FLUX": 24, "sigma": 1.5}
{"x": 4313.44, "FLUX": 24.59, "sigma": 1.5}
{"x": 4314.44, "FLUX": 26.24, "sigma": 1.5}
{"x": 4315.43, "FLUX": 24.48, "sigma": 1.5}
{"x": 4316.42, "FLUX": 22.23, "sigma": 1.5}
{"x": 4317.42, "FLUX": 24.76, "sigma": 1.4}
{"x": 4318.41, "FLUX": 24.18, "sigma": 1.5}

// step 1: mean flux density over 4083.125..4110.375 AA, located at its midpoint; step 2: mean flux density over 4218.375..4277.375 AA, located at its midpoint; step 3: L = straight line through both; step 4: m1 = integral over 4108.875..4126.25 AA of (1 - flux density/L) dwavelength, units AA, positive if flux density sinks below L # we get -1.9 AA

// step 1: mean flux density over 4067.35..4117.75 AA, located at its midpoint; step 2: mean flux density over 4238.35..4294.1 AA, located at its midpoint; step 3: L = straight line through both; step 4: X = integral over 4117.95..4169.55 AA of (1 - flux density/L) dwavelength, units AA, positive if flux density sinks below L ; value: -4.1 AA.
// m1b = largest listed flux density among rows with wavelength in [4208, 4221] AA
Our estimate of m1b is 27.17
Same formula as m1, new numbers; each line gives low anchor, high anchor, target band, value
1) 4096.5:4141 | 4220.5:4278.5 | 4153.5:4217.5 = -2.1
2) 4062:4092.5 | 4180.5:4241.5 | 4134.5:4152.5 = -0.9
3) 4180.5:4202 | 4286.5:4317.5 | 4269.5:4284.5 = -0.3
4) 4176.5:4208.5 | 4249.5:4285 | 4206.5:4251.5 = 0.1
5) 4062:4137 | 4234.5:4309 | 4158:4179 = -1.0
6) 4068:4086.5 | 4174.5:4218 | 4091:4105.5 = 1.9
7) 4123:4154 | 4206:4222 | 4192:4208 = 0.3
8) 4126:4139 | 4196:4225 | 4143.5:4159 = 0.4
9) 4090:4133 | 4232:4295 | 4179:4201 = -0.6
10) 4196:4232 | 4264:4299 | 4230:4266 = 0.2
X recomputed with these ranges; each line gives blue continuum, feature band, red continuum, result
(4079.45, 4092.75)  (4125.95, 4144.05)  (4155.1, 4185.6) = -0.9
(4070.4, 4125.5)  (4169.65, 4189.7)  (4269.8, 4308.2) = -1.0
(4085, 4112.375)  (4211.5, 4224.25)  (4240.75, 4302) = -0.6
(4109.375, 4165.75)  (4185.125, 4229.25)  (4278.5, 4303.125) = 0.1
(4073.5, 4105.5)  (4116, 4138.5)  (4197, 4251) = -2.2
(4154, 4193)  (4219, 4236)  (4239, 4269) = 0.1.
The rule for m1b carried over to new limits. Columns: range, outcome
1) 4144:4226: 27.96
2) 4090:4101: 26.52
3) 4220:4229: 26.2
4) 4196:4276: 27.64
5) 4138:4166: 27.03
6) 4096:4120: 26.89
